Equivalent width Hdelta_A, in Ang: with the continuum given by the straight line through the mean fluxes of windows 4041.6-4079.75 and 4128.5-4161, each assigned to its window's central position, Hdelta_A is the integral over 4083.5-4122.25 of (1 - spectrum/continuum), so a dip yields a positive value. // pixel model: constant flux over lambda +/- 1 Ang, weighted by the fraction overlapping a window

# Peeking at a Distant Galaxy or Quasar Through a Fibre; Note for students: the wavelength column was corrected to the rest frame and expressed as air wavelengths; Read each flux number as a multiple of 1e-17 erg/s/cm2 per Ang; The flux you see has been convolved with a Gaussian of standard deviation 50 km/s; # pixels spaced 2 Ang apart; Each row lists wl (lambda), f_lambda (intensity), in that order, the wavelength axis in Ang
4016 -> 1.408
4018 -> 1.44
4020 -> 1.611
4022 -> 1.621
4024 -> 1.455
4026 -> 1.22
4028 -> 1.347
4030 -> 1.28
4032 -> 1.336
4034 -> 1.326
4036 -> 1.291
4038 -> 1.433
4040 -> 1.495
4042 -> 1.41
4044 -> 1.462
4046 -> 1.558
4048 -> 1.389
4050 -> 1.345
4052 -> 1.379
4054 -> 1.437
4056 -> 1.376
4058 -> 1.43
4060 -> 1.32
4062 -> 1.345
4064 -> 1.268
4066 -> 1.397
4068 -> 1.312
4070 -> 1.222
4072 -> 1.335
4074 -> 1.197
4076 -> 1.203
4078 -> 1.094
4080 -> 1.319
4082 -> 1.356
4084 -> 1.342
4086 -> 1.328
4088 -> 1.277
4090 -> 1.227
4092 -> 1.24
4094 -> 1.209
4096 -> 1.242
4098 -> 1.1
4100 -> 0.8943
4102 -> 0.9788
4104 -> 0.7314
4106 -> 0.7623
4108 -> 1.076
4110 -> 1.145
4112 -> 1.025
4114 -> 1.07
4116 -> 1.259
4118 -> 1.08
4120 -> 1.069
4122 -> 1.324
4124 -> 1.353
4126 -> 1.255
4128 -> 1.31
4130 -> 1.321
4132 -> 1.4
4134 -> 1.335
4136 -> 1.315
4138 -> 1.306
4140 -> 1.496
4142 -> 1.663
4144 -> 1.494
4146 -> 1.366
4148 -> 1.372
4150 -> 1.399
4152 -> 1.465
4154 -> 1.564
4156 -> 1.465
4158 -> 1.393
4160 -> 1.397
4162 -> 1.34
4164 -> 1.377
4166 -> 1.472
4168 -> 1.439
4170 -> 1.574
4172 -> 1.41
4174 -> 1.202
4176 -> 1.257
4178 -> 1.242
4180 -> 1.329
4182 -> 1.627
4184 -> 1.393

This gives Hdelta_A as 7.5 Ang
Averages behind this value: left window 1.34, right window 1.42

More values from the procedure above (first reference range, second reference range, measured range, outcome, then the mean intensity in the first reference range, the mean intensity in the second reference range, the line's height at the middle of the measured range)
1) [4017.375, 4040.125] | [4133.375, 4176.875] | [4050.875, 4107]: 7.2 Ang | 1.4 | 1.41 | 1.41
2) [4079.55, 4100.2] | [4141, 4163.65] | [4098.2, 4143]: 5.3 Ang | 1.24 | 1.45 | 1.34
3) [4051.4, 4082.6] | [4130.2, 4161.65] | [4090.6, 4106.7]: 3.9 Ang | 1.31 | 1.42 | 1.36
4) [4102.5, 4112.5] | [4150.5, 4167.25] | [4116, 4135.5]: -2.7 Ang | 0.946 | 1.43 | 1.12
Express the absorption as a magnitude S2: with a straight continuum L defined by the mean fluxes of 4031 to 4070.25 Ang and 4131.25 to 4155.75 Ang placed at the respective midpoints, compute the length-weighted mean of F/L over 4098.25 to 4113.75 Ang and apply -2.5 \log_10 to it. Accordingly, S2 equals 0.42 mag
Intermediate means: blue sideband 1.38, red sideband 1.43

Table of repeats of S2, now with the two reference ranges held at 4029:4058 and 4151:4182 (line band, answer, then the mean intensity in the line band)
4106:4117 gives 0.28 mag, 1.08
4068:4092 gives 0.11 mag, 1.26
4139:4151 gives -0.05 mag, 1.46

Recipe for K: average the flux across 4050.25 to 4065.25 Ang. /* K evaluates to 1.36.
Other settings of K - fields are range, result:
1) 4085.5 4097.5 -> 1.24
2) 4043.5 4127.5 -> 1.23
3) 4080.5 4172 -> 1.28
